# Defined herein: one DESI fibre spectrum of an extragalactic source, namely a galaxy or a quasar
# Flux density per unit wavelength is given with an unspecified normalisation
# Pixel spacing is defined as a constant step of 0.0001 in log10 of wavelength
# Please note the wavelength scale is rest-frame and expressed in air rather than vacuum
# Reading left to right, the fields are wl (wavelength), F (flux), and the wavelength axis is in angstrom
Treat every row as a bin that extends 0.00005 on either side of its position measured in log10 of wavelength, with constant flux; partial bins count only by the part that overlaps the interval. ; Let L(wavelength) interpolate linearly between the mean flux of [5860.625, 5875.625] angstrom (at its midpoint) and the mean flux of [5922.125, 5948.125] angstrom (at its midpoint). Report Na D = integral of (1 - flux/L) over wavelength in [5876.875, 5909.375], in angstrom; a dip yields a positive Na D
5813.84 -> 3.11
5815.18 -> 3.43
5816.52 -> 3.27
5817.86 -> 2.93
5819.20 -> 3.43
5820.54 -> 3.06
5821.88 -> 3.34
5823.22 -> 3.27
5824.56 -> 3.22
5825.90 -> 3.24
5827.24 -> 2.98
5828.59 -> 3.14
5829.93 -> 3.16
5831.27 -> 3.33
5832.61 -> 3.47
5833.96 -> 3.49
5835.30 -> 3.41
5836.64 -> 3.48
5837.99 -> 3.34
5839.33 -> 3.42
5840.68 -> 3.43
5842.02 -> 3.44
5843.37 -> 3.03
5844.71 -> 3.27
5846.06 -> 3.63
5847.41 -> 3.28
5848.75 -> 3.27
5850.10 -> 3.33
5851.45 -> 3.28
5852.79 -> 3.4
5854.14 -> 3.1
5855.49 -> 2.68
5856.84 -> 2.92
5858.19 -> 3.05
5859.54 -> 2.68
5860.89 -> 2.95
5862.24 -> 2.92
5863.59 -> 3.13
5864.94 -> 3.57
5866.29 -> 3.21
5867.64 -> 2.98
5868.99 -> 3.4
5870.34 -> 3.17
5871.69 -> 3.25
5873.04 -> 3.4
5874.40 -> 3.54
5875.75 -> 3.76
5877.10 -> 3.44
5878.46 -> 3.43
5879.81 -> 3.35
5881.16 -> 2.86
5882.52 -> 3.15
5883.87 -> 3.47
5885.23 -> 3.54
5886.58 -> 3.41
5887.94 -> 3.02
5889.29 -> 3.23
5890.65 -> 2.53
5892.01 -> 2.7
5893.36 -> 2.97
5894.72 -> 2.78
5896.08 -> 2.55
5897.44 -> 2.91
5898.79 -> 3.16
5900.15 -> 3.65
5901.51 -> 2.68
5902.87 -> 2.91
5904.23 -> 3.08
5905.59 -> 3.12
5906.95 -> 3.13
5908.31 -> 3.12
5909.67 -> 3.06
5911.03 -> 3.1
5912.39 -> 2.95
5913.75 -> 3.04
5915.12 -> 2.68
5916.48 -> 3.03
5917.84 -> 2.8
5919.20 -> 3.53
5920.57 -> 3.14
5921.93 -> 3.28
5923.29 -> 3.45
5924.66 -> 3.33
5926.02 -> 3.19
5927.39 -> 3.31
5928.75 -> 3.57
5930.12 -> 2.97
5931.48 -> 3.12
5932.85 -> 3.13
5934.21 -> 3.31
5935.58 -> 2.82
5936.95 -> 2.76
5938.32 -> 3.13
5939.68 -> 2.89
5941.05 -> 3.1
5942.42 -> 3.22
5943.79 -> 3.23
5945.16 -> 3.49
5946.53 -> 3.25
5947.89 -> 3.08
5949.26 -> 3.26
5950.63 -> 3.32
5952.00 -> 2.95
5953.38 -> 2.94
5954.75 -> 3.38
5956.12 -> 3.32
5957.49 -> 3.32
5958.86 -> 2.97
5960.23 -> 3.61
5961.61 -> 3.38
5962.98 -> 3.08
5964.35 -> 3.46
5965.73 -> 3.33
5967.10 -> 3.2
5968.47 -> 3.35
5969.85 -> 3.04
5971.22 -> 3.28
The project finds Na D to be 1.4 angstrom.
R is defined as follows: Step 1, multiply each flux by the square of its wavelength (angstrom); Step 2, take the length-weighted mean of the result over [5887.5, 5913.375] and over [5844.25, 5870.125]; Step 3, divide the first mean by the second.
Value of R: 0.96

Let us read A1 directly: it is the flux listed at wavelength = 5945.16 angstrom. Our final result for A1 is 3.49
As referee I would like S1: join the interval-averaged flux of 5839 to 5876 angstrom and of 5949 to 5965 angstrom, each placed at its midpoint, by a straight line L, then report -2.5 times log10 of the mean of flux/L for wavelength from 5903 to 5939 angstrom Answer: 0.04 mag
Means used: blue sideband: 3.22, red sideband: 3.25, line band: 3.12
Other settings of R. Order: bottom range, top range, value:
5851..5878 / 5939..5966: 1.04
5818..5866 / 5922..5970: 1.03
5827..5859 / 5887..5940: 0.96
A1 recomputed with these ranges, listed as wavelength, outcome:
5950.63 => 3.32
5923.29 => 3.45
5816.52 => 3.27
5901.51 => 2.68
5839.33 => 3.42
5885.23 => 3.54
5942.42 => 3.22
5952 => 2.95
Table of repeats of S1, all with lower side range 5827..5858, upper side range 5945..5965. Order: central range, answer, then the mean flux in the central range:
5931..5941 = 0.08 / 3.03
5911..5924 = 0.05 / 3.1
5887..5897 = 0.15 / 2.84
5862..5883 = -0.01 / 3.29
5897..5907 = 0.06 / 3.08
